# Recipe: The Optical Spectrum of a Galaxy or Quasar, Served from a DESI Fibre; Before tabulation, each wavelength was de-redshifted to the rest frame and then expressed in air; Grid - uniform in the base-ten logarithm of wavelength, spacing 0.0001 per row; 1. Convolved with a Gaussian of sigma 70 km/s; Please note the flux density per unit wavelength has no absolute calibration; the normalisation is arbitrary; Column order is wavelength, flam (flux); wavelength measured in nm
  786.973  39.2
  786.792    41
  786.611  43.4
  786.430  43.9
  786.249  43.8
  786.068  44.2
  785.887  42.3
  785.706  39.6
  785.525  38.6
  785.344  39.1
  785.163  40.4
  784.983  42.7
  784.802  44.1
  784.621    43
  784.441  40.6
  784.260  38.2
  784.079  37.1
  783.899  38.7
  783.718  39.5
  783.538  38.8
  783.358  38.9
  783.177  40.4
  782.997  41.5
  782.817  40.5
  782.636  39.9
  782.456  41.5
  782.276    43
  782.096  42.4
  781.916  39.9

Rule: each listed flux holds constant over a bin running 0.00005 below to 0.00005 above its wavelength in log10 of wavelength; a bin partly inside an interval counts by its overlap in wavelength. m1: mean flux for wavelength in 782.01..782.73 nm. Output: 41.7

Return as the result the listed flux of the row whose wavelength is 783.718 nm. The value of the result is 39.5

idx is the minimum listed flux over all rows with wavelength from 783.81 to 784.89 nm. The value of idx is 37.1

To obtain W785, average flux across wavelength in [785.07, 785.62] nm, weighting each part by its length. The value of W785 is 39.4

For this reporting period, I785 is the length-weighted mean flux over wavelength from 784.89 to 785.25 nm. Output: 41.6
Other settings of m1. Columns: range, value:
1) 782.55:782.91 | 40.2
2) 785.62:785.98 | 41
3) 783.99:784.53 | 38.6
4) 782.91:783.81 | 39.8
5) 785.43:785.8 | 39.1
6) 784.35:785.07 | 42.6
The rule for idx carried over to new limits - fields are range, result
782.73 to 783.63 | 38.8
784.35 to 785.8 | 38.6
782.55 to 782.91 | 39.9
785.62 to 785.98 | 39.6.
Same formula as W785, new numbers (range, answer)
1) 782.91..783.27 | 40.9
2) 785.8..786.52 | 43.6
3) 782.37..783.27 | 40.7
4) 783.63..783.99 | 39.1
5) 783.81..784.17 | 37.9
